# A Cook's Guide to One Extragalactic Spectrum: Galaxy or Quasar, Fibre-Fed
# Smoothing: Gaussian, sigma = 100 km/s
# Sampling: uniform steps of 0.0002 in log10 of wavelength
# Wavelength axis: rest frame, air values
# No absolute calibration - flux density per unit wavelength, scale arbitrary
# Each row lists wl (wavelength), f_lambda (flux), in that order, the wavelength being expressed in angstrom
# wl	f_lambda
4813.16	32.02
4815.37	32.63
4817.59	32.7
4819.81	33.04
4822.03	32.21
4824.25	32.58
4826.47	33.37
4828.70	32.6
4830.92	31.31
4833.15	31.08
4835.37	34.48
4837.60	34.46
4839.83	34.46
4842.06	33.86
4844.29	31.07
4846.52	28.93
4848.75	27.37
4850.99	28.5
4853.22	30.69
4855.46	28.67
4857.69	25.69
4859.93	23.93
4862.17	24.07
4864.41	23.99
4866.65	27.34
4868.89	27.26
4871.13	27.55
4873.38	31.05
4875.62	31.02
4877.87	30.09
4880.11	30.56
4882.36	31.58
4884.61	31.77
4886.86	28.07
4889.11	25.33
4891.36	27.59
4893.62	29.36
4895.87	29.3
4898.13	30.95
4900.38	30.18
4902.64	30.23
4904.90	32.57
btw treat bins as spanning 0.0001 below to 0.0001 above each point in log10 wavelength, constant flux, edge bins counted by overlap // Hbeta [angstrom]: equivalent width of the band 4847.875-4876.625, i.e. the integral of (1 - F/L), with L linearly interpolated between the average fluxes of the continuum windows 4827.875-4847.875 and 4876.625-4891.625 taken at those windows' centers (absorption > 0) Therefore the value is 3.13 angstrom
